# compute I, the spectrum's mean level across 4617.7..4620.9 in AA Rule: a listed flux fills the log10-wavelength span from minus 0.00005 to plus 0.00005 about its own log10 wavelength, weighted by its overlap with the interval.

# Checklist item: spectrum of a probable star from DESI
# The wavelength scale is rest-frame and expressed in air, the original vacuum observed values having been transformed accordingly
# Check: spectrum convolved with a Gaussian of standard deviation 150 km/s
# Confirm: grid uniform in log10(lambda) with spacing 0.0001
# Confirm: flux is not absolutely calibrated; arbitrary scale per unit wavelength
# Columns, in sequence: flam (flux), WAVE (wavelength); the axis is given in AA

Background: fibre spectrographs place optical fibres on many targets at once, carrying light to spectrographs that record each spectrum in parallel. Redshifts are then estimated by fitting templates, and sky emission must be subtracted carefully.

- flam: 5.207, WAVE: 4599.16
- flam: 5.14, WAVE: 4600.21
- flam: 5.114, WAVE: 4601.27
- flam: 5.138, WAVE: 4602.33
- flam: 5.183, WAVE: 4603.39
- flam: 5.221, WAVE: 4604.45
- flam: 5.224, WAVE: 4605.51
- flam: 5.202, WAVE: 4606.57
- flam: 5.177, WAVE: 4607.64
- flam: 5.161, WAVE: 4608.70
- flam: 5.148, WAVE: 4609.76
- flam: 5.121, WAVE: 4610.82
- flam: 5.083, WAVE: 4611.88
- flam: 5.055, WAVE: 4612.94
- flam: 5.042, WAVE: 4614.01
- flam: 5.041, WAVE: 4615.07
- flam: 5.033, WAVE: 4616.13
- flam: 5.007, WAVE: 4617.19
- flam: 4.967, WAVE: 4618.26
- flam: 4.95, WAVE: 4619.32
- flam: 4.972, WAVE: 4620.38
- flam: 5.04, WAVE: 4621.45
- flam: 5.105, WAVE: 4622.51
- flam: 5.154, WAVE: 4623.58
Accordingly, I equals 4.96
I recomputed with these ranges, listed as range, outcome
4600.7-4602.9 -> 5.12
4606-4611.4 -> 5.16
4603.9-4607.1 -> 5.22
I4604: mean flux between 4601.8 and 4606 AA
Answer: 5.19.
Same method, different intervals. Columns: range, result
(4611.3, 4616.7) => 5.06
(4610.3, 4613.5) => 5.08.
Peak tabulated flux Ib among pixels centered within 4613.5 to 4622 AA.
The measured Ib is 5.042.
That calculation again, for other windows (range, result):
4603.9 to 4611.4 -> 5.224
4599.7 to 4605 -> 5.221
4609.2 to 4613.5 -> 5.148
